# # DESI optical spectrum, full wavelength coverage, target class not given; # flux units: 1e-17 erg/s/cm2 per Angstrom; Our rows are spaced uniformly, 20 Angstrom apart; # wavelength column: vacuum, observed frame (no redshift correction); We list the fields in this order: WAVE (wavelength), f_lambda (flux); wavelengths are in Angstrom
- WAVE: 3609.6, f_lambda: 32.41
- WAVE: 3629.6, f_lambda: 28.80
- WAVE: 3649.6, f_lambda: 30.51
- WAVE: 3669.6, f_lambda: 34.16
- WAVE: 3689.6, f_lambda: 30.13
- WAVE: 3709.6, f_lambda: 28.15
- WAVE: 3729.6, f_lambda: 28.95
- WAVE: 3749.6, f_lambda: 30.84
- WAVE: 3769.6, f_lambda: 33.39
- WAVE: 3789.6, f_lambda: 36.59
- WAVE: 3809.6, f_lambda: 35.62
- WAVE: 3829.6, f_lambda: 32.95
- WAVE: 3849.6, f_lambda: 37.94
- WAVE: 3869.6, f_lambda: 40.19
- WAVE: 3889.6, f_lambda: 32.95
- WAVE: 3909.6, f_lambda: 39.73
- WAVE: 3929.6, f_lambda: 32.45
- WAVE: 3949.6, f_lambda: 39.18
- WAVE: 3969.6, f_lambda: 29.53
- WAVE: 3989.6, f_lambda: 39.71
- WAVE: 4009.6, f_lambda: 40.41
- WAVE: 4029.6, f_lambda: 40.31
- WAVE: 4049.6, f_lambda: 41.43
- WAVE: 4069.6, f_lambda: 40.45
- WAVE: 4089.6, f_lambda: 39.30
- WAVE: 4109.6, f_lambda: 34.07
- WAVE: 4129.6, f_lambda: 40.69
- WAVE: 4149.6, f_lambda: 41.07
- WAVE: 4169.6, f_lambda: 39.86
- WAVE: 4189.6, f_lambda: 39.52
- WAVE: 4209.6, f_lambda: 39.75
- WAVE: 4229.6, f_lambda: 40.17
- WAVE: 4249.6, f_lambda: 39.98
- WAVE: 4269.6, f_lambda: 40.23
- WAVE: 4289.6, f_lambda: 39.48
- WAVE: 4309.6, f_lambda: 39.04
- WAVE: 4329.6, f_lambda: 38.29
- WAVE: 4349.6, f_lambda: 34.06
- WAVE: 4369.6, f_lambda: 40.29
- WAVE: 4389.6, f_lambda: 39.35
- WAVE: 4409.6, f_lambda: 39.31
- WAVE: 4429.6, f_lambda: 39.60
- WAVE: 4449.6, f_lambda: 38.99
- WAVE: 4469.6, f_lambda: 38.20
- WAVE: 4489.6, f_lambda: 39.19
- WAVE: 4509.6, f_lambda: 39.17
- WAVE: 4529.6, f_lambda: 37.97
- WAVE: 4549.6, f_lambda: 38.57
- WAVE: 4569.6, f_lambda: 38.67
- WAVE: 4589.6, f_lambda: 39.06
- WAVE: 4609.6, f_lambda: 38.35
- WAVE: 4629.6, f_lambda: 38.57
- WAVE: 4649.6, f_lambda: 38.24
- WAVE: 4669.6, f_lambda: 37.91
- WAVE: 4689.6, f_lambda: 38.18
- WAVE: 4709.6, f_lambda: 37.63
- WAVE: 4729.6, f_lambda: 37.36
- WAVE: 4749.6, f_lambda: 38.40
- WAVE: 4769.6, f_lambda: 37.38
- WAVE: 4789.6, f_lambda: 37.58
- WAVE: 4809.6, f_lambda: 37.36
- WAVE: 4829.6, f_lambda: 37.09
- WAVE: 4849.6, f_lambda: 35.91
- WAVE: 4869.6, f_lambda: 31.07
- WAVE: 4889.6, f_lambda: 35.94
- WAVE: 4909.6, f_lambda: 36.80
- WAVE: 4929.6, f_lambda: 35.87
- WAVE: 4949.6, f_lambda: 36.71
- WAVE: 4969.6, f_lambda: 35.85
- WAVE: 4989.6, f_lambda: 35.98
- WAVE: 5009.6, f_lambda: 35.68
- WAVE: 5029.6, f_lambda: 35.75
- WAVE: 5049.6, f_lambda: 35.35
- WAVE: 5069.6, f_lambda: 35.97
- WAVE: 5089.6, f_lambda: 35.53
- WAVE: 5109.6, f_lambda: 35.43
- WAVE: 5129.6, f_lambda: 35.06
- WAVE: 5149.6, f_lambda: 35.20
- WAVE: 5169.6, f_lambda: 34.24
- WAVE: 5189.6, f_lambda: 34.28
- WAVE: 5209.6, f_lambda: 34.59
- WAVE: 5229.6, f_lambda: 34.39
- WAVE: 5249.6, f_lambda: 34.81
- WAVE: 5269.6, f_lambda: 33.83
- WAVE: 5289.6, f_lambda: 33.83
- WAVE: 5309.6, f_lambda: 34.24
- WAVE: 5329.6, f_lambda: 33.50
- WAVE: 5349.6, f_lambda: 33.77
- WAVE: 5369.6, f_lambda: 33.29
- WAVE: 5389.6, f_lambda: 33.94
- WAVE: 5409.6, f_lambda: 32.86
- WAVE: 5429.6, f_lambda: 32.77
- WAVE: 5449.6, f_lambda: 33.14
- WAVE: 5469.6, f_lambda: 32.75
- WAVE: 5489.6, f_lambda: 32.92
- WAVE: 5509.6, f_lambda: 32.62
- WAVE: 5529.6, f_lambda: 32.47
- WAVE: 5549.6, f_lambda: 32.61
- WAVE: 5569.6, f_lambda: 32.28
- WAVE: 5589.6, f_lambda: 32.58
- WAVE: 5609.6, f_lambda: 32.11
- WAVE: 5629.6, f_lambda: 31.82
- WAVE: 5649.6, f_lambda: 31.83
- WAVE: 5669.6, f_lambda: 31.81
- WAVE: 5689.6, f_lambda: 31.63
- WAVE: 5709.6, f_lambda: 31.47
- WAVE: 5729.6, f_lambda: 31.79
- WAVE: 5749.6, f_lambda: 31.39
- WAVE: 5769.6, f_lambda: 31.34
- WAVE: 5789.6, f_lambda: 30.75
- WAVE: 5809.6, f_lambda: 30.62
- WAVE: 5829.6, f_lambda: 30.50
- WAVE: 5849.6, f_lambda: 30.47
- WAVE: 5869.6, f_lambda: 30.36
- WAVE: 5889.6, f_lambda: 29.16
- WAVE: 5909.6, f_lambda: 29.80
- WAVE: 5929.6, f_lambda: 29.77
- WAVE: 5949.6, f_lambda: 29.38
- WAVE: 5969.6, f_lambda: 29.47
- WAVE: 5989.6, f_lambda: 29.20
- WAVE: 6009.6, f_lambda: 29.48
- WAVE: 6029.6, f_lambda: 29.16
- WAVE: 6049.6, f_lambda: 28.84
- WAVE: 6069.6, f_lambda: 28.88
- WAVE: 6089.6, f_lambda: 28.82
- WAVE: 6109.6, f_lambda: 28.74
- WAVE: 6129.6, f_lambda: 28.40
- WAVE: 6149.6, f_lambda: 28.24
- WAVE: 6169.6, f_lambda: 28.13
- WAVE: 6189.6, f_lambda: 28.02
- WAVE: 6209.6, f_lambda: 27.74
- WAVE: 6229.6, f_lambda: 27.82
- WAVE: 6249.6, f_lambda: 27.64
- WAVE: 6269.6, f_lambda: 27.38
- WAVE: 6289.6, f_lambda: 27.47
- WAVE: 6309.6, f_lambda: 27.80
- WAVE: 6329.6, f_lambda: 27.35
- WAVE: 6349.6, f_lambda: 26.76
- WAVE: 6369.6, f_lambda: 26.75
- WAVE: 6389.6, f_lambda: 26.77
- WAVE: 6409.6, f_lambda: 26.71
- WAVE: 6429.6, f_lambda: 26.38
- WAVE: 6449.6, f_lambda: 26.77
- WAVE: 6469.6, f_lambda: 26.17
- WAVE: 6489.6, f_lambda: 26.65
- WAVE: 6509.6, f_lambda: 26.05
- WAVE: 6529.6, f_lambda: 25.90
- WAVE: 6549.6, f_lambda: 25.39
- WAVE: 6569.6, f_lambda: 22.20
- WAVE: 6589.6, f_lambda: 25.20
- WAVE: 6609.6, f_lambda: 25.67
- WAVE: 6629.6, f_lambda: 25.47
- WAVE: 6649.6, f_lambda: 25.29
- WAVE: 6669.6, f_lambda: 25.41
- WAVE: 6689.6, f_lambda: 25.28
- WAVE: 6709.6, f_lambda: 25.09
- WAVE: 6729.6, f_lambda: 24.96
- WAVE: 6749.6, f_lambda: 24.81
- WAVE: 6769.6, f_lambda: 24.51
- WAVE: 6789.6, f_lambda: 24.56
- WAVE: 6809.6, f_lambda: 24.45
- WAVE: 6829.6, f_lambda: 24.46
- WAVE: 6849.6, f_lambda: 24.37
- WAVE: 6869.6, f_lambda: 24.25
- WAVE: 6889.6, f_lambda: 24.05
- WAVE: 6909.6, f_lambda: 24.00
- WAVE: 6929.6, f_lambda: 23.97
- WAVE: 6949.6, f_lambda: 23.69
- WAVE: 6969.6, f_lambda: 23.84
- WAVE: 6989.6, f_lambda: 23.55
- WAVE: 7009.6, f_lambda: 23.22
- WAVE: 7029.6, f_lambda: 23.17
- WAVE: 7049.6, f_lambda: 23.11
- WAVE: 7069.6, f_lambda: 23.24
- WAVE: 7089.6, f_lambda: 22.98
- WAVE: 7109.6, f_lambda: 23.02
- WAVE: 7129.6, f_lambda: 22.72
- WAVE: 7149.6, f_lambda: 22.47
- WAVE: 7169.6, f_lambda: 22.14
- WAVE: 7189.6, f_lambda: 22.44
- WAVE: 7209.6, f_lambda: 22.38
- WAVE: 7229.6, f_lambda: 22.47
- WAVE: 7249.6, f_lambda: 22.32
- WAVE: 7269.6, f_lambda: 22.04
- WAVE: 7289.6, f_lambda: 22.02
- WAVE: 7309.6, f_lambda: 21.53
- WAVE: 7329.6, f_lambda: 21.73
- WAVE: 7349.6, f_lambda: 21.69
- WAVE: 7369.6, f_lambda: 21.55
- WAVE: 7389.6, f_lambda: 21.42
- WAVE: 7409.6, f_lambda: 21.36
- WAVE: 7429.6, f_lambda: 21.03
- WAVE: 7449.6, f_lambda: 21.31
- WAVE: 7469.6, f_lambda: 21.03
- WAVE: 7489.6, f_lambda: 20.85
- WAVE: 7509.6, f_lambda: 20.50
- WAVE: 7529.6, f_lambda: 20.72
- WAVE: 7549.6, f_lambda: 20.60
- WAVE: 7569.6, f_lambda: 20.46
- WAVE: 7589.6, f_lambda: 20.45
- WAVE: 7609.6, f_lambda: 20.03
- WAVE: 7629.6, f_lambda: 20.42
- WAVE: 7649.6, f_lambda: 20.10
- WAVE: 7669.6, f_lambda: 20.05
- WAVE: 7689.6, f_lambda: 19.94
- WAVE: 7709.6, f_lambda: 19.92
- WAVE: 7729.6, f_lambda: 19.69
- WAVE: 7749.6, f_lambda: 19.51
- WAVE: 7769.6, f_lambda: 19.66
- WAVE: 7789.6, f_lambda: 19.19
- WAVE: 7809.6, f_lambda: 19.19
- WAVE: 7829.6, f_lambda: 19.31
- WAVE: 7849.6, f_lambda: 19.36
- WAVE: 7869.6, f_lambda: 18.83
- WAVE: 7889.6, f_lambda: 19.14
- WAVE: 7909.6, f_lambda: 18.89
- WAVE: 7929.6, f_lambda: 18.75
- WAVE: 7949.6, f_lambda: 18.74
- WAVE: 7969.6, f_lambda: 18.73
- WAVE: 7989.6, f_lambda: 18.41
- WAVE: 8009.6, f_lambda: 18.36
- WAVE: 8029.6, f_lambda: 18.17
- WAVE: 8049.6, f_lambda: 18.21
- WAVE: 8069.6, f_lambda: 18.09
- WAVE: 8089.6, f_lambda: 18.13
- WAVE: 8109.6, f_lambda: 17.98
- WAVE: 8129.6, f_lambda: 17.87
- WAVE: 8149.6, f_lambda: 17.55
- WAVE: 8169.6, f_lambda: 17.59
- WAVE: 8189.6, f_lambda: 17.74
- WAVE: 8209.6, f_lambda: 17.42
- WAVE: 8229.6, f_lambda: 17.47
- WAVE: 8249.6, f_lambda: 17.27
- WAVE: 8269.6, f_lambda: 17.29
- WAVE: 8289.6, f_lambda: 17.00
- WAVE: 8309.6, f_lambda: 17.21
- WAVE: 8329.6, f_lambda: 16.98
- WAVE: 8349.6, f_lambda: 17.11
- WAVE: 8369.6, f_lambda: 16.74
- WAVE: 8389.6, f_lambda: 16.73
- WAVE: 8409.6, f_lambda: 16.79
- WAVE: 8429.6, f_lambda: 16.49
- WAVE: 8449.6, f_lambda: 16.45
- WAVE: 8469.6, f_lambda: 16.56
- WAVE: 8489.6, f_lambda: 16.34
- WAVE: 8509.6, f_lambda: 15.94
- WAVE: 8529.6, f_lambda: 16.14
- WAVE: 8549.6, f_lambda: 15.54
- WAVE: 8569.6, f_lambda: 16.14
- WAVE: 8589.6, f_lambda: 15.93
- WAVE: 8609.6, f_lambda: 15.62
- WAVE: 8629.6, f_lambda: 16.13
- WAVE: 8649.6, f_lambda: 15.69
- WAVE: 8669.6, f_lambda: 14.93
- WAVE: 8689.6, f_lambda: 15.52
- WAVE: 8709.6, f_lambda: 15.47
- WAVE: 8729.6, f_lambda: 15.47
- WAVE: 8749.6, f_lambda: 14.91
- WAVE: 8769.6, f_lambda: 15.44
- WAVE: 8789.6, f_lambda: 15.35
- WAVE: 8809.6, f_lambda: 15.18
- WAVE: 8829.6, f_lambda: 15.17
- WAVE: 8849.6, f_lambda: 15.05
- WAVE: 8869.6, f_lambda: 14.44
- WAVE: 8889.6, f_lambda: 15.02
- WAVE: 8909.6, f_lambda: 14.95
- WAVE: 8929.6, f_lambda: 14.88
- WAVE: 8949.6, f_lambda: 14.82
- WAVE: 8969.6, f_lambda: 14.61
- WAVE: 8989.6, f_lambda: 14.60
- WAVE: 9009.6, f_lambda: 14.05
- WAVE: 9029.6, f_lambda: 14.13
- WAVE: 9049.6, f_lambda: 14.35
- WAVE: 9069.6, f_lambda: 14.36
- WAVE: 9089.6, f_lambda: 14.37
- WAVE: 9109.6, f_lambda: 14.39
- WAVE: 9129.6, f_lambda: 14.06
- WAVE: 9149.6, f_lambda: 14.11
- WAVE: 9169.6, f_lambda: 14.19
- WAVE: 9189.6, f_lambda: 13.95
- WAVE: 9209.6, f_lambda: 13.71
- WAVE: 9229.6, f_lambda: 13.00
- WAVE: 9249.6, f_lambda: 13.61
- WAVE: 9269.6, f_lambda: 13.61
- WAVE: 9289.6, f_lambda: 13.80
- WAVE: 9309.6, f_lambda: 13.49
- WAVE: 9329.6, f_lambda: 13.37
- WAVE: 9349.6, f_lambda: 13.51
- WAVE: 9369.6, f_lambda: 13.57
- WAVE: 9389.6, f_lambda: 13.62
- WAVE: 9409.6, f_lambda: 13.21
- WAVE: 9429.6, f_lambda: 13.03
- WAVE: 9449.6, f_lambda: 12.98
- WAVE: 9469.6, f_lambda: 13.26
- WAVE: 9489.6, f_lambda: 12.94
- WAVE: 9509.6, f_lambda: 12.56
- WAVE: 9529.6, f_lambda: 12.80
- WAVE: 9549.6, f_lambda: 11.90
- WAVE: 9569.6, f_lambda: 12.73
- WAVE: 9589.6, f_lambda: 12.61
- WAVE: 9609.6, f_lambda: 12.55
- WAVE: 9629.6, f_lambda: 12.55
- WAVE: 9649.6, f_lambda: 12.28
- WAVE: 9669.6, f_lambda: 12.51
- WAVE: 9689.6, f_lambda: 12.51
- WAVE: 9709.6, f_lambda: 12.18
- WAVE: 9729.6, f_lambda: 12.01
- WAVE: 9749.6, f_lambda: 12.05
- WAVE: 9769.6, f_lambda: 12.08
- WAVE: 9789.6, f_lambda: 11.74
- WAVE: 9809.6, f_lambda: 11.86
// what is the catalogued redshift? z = 0.00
